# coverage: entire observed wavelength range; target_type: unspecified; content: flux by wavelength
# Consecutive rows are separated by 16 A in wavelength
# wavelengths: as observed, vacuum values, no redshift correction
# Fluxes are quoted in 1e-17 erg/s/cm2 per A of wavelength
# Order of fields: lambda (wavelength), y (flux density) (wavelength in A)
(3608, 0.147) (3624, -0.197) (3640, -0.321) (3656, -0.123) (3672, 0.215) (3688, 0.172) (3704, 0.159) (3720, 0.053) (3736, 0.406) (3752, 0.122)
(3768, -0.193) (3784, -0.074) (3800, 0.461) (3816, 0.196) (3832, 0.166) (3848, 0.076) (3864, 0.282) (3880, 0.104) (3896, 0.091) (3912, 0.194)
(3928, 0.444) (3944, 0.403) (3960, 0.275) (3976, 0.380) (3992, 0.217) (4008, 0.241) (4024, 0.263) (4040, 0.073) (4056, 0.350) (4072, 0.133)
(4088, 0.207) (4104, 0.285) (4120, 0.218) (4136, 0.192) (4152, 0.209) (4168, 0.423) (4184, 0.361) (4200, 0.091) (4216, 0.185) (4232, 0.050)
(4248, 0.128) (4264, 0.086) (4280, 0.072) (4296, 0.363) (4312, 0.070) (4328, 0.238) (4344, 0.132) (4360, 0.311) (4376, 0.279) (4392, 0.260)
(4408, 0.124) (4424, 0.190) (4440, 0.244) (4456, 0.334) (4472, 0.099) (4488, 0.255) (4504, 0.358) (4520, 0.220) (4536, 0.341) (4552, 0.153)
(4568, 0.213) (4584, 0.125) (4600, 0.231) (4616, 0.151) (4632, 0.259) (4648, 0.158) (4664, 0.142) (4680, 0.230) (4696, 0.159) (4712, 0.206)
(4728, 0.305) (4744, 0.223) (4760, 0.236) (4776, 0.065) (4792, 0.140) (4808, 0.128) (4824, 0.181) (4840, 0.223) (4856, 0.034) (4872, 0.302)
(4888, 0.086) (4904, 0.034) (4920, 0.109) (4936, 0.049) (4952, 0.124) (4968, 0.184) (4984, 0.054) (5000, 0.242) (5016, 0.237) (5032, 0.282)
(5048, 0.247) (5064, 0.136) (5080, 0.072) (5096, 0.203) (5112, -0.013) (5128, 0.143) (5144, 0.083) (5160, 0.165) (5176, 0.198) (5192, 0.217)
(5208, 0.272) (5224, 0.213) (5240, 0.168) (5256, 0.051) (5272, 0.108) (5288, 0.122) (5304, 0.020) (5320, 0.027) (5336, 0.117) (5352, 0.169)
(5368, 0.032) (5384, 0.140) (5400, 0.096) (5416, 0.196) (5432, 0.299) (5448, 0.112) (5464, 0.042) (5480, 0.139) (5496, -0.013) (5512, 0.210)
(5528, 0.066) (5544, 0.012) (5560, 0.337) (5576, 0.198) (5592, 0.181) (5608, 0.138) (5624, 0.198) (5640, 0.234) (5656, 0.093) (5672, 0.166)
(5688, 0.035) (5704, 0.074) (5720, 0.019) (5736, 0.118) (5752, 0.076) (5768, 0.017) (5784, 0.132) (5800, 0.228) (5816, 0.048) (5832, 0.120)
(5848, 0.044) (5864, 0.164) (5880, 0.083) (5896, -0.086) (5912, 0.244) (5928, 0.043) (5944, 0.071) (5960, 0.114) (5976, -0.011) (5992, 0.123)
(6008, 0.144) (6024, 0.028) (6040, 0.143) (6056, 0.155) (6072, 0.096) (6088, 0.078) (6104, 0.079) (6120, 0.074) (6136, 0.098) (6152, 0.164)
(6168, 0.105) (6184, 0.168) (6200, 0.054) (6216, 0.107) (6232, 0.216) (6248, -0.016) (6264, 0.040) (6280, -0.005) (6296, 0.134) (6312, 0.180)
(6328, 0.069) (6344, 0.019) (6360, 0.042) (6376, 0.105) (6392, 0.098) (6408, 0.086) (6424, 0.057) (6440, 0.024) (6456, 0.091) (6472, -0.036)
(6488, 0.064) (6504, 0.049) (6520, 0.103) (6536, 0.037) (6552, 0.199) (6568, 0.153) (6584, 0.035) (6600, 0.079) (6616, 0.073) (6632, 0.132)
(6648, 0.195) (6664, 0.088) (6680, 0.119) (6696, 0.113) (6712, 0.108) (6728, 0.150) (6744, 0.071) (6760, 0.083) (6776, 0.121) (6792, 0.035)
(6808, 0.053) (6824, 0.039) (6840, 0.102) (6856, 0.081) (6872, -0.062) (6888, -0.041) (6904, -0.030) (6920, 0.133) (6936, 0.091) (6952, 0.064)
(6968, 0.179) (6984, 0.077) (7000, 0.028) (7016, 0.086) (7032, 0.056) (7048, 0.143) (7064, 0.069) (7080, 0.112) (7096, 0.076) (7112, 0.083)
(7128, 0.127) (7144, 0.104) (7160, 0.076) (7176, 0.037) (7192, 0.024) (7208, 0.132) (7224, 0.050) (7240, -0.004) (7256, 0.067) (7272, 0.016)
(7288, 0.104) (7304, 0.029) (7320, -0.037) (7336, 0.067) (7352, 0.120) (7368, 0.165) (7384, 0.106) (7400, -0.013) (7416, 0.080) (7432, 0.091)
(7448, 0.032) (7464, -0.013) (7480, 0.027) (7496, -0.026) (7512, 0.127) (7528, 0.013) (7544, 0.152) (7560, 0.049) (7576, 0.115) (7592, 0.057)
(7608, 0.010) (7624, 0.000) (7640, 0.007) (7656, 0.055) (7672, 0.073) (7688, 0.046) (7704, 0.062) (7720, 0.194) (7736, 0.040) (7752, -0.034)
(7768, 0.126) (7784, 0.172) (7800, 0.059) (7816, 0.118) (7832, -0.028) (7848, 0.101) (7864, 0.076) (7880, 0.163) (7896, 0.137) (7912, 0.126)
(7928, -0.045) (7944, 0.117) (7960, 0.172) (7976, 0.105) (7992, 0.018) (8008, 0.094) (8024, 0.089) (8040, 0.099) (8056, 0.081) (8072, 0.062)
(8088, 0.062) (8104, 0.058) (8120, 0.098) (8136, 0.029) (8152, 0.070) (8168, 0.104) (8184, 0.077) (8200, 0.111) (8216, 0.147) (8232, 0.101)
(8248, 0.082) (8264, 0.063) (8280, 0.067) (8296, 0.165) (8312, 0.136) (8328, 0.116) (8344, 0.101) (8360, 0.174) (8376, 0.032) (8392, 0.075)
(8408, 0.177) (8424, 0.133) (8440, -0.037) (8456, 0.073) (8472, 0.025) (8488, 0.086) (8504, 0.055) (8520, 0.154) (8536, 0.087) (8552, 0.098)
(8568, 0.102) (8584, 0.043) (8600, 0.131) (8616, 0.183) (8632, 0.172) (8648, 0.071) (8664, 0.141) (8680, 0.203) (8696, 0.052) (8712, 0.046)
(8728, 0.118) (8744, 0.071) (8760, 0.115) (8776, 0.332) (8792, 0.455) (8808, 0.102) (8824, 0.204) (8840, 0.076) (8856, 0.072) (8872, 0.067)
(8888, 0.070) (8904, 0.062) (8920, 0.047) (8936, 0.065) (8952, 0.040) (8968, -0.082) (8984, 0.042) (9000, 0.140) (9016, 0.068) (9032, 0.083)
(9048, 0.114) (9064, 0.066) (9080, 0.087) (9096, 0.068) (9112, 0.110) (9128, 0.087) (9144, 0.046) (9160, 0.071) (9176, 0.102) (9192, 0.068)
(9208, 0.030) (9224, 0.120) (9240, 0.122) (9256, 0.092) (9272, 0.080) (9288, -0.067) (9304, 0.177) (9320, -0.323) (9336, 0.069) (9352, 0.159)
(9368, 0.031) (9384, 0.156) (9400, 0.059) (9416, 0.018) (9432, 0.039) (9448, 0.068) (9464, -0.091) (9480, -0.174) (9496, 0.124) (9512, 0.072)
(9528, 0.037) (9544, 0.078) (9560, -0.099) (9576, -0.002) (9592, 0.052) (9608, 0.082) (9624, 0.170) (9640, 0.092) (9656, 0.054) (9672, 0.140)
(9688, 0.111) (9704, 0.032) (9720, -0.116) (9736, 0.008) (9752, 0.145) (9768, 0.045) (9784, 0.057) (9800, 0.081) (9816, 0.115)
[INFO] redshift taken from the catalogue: 1.36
